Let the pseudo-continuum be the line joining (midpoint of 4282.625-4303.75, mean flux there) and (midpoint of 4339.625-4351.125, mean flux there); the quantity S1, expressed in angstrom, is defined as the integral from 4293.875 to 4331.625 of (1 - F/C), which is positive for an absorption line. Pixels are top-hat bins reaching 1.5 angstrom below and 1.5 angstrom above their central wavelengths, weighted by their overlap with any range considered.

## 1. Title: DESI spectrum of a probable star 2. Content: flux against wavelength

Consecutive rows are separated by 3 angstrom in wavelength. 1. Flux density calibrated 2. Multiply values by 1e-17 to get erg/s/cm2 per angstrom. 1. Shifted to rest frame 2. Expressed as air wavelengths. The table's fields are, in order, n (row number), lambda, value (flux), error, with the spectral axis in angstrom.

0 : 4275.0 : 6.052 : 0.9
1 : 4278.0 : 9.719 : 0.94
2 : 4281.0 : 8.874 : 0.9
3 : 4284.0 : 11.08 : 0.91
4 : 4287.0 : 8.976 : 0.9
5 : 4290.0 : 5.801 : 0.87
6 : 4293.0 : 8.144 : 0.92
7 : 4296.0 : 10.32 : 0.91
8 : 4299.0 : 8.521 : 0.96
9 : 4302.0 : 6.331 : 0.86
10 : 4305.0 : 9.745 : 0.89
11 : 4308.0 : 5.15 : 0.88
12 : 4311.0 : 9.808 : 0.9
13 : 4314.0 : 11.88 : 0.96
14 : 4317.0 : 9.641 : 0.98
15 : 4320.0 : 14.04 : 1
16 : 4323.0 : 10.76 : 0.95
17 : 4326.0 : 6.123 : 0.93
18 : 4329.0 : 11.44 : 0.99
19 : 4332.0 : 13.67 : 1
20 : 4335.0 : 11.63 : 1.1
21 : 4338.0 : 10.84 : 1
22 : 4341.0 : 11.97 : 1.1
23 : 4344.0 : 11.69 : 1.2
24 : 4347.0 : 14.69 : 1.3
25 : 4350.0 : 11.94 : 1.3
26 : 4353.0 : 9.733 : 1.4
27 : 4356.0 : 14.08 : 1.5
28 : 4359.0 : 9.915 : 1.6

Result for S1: 1.6 angstrom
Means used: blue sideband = 8.45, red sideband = 12.6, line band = 9.58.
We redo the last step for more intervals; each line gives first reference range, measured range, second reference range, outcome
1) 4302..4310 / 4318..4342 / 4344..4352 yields -2.0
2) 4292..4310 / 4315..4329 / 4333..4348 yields -0.2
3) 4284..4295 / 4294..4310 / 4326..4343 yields 1.7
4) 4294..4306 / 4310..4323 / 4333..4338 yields -1.7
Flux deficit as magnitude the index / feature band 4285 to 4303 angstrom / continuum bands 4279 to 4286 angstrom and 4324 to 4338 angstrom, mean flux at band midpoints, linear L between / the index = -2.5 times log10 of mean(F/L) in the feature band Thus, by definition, 0.232 mag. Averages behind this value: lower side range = 9.89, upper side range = 10.7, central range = 8.15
